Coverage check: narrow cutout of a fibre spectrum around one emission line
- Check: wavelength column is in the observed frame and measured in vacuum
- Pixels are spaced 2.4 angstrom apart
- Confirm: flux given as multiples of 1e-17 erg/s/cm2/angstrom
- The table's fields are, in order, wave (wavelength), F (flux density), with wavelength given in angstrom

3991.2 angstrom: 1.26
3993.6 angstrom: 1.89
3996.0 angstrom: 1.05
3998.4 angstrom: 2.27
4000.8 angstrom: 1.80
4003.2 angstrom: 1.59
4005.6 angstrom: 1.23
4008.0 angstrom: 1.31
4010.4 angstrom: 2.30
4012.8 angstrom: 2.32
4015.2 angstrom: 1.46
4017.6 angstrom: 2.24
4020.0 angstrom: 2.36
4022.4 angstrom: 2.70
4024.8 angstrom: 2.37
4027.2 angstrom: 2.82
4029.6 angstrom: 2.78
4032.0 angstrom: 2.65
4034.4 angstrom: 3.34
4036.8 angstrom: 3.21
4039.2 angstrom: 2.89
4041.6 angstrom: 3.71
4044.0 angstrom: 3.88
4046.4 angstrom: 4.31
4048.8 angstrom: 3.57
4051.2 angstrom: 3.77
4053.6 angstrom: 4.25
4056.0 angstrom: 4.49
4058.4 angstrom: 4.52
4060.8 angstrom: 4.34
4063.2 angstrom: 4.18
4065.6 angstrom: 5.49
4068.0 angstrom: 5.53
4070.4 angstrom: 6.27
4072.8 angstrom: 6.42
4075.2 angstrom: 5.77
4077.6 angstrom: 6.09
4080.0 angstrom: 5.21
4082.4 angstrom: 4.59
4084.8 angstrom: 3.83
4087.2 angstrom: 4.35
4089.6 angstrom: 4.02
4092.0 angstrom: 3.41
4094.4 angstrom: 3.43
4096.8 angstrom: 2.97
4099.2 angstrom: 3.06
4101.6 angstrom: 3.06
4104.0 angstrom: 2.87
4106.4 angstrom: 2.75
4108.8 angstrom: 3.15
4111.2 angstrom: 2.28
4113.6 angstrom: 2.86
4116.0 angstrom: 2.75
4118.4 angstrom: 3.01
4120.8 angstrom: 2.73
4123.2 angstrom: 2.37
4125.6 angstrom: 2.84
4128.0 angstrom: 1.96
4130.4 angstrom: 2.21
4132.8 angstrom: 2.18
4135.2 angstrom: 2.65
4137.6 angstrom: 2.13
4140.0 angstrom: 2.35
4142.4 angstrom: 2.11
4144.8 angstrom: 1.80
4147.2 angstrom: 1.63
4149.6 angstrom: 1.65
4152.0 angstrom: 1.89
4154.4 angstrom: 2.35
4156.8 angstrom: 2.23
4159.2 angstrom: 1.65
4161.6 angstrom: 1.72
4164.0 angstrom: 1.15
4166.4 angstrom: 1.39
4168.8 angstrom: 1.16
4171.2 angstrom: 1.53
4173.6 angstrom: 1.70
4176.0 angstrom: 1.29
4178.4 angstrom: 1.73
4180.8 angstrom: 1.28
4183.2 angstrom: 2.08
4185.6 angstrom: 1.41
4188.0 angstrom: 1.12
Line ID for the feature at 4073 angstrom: C IV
